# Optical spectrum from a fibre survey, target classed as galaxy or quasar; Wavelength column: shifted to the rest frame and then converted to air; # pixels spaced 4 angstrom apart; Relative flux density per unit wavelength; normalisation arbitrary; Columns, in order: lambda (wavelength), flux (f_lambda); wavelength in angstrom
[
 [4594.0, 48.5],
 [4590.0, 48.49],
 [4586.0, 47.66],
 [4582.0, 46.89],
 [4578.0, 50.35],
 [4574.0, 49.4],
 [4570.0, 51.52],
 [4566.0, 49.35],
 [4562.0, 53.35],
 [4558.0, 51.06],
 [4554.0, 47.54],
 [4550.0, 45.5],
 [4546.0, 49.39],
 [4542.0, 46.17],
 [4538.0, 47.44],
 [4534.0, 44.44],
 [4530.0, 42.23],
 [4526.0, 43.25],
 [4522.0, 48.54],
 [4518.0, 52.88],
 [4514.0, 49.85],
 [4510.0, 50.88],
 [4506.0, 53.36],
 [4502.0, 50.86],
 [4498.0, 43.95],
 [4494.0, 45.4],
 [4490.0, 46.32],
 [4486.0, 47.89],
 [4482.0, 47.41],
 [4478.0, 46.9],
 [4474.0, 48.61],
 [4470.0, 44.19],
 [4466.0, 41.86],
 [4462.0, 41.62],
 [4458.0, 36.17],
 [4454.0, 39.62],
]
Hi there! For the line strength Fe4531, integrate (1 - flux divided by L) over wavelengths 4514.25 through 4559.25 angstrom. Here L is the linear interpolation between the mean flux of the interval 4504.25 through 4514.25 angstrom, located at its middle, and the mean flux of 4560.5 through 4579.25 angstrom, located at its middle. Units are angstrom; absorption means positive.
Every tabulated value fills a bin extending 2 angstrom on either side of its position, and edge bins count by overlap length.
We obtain 3.5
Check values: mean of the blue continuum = 51.6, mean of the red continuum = 50.7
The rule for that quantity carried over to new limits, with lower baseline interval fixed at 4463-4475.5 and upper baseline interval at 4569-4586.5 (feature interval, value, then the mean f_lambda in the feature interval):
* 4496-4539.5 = -1.34 angstrom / 48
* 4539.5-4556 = 0.24 angstrom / 47.2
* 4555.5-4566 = -0.65 angstrom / 51.4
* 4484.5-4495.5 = -0.28 angstrom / 46.5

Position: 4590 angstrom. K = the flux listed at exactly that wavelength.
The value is 48.49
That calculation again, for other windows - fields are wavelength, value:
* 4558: 51.06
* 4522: 48.54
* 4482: 47.41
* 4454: 39.62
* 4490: 46.32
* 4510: 50.88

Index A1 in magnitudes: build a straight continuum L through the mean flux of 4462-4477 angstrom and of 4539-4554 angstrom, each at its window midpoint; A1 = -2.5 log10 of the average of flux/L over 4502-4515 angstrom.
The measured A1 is -0.124 mag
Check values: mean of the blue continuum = 44.6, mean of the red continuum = 47.1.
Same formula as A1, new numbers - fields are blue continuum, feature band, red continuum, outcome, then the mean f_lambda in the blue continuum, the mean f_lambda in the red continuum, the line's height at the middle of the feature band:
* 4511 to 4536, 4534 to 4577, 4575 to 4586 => -0.02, 47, 48.5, 47.9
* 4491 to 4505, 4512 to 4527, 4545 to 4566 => -0.02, 47.2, 49.4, 48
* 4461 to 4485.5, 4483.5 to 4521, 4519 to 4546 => -0.08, 45.4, 45.9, 45.7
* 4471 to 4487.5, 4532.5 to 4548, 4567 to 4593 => 0.03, 47.5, 49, 48.4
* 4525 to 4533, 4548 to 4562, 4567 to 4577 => -0.03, 42.9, 50.3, 47.4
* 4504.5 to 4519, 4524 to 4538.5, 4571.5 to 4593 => 0.15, 51.6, 48.6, 50.8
